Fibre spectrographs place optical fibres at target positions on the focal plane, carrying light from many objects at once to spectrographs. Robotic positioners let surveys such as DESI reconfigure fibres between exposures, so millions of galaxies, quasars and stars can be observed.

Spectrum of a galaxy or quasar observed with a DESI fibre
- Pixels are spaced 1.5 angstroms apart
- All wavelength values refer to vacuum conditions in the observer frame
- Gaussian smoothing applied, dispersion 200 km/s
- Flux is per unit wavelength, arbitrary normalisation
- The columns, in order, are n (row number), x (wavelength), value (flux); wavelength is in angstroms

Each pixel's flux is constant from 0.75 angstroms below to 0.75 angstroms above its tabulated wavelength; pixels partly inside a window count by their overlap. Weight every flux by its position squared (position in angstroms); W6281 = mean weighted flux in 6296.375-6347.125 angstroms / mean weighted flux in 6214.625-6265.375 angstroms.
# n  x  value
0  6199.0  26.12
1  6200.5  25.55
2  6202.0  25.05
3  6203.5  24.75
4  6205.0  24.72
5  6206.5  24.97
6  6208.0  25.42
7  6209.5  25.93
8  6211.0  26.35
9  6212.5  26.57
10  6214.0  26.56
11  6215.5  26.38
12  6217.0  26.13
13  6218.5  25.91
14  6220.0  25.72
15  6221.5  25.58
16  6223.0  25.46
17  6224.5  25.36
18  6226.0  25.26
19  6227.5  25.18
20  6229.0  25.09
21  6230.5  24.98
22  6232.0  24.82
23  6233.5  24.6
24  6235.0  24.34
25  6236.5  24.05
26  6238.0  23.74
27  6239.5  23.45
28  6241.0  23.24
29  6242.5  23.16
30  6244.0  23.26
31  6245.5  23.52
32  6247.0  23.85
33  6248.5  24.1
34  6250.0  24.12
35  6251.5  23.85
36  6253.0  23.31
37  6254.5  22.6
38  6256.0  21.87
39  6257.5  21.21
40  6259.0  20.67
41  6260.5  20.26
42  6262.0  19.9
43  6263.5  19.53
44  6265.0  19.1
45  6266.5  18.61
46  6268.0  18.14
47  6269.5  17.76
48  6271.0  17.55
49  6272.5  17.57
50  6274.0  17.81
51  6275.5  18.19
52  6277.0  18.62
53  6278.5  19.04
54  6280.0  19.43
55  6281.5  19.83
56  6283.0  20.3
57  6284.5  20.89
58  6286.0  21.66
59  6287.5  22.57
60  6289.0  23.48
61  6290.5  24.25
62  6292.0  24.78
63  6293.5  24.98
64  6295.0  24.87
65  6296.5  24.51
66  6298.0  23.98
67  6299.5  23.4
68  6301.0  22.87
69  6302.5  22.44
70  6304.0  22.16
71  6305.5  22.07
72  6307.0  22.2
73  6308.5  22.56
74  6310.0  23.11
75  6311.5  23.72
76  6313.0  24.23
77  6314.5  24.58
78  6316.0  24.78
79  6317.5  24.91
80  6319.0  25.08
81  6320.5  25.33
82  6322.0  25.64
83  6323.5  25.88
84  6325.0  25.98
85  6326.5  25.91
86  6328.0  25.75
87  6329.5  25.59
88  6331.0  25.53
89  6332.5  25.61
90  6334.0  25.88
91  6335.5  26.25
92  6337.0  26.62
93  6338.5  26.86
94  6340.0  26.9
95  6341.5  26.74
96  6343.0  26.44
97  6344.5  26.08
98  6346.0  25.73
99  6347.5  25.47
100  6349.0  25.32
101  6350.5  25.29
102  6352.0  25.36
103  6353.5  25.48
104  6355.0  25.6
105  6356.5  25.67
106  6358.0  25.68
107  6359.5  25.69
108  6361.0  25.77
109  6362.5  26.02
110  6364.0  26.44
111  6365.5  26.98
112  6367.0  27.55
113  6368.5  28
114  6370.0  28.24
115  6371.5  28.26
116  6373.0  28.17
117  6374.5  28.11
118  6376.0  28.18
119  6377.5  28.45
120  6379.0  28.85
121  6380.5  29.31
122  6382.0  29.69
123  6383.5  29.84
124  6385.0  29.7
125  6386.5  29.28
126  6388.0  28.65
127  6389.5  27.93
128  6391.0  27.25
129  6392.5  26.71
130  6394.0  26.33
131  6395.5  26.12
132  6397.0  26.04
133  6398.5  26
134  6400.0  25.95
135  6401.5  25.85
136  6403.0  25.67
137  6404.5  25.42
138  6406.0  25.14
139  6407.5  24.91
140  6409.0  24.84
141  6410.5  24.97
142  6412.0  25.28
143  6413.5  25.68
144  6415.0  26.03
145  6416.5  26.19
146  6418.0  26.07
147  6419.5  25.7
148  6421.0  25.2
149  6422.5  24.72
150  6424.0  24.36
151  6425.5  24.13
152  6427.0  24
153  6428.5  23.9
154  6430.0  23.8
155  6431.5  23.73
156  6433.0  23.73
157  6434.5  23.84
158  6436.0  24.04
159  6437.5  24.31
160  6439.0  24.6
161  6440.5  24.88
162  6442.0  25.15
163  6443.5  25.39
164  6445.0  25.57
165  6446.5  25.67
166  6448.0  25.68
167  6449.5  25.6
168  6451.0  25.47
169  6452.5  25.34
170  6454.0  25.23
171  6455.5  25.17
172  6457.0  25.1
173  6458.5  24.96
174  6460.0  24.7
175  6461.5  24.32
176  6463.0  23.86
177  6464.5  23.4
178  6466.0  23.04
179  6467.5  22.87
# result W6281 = 1.08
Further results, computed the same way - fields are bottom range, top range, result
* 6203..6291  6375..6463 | 1.20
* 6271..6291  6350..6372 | 1.34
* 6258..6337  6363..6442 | 1.20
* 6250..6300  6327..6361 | 1.25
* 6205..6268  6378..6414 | 1.19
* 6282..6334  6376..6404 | 1.18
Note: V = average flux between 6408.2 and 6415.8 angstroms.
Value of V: 25.4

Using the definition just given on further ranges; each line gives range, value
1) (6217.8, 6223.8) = 25.7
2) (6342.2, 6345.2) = 26.3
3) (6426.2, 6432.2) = 23.9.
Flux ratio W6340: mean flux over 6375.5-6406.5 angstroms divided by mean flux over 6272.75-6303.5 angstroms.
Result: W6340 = 1.26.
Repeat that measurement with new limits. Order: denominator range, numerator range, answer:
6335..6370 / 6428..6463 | 0.95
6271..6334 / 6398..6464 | 1.08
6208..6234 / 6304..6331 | 0.96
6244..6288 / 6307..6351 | 1.23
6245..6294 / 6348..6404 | 1.29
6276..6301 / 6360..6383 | 1.25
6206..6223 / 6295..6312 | 0.89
